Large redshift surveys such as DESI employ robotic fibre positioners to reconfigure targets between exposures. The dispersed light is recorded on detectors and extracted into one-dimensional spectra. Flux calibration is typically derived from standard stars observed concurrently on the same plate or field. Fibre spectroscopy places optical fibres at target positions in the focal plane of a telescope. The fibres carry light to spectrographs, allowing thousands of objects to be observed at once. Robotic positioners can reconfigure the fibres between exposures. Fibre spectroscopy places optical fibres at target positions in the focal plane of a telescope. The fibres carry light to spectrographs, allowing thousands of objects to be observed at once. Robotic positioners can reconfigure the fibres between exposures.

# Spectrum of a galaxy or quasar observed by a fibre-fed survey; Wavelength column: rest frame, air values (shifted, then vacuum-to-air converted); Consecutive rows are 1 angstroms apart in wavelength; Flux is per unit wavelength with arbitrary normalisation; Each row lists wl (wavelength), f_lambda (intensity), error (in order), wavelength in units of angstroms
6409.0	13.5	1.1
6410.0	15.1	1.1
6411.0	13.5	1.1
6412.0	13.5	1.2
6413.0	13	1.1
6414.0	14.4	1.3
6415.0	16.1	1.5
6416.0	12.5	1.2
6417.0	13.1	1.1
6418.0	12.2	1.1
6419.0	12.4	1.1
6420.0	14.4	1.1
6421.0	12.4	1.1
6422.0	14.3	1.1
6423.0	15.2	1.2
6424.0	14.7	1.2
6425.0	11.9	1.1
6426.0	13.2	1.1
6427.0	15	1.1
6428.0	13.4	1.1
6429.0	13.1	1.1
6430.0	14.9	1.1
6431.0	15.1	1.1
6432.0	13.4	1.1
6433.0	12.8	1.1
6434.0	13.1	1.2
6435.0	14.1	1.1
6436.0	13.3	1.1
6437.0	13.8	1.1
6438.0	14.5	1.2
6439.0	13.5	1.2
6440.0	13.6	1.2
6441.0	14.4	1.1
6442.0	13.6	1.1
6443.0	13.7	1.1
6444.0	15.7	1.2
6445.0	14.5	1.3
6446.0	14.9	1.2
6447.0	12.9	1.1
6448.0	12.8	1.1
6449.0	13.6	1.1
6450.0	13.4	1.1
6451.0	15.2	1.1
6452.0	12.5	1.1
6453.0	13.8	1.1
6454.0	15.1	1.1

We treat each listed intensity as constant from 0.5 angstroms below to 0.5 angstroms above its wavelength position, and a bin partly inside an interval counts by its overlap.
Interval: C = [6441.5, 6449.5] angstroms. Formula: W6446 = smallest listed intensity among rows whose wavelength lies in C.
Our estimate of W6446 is 12.8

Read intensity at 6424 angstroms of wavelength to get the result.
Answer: 14.7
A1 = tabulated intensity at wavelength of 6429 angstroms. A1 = 13.1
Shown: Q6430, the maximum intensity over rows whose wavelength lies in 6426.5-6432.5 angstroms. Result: 15.1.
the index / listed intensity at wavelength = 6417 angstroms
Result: 13.1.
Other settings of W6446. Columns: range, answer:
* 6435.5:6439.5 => 13.3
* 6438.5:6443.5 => 13.5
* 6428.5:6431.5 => 13.1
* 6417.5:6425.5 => 11.9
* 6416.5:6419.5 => 12.2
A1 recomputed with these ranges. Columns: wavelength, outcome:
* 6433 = 12.8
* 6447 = 12.9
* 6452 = 12.5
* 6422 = 14.3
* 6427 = 15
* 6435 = 14.1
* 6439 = 13.5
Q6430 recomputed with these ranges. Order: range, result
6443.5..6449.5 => 15.7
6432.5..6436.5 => 14.1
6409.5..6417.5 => 16.1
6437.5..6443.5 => 14.5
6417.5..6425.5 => 15.2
